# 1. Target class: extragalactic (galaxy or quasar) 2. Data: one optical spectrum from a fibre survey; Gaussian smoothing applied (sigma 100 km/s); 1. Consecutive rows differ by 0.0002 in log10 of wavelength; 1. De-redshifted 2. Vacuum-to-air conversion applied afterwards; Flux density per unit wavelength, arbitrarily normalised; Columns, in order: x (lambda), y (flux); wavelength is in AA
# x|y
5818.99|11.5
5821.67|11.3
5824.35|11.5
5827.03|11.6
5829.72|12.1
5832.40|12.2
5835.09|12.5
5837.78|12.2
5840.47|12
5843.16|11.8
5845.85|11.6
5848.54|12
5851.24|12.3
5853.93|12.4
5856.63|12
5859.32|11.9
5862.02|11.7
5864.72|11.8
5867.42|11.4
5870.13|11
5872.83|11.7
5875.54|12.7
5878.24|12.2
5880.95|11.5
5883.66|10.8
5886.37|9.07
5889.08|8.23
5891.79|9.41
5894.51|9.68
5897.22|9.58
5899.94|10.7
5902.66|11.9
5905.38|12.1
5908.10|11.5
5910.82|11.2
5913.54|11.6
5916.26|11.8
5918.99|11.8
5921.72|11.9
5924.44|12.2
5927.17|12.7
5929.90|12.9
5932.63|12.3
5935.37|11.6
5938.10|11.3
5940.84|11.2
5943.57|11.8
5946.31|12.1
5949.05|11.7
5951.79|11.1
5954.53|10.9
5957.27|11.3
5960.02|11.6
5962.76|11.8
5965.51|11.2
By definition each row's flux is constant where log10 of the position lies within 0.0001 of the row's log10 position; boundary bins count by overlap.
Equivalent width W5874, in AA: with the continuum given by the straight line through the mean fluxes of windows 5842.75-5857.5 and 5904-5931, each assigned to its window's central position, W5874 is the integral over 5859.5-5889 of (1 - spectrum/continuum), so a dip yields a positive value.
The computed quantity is 1.8 AA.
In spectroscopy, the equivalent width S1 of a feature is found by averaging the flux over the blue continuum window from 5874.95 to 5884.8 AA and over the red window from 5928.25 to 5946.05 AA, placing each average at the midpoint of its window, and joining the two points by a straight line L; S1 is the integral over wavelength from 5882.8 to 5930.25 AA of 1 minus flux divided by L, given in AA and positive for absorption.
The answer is 3.2 AA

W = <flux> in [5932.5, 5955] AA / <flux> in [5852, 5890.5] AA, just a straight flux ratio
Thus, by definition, 1.0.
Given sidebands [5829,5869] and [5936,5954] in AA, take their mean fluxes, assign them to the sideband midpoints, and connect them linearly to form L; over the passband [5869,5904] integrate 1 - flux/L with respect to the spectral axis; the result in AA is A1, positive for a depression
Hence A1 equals 3.42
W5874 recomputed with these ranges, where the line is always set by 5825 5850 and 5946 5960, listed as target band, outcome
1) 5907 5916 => 0.1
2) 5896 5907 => 0.5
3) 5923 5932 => -0.8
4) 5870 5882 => -0.1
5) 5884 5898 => 2.9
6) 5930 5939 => -0.3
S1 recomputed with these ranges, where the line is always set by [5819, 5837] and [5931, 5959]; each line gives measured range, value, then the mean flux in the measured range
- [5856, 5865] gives -0.06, 11.9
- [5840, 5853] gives -0.17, 12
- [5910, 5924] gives -0.12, 11.7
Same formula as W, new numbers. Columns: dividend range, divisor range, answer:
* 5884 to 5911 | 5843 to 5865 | 0.86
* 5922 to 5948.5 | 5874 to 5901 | 1.15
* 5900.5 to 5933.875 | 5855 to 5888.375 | 1.05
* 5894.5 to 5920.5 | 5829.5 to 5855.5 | 0.93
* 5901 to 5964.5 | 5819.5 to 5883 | 0.99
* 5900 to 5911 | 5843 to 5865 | 0.97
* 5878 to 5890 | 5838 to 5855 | 0.85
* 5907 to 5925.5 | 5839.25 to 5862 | 0.98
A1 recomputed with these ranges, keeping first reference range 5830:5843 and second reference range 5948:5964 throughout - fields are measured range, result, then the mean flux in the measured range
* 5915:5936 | -1.05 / 12.2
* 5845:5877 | 0.36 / 11.9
